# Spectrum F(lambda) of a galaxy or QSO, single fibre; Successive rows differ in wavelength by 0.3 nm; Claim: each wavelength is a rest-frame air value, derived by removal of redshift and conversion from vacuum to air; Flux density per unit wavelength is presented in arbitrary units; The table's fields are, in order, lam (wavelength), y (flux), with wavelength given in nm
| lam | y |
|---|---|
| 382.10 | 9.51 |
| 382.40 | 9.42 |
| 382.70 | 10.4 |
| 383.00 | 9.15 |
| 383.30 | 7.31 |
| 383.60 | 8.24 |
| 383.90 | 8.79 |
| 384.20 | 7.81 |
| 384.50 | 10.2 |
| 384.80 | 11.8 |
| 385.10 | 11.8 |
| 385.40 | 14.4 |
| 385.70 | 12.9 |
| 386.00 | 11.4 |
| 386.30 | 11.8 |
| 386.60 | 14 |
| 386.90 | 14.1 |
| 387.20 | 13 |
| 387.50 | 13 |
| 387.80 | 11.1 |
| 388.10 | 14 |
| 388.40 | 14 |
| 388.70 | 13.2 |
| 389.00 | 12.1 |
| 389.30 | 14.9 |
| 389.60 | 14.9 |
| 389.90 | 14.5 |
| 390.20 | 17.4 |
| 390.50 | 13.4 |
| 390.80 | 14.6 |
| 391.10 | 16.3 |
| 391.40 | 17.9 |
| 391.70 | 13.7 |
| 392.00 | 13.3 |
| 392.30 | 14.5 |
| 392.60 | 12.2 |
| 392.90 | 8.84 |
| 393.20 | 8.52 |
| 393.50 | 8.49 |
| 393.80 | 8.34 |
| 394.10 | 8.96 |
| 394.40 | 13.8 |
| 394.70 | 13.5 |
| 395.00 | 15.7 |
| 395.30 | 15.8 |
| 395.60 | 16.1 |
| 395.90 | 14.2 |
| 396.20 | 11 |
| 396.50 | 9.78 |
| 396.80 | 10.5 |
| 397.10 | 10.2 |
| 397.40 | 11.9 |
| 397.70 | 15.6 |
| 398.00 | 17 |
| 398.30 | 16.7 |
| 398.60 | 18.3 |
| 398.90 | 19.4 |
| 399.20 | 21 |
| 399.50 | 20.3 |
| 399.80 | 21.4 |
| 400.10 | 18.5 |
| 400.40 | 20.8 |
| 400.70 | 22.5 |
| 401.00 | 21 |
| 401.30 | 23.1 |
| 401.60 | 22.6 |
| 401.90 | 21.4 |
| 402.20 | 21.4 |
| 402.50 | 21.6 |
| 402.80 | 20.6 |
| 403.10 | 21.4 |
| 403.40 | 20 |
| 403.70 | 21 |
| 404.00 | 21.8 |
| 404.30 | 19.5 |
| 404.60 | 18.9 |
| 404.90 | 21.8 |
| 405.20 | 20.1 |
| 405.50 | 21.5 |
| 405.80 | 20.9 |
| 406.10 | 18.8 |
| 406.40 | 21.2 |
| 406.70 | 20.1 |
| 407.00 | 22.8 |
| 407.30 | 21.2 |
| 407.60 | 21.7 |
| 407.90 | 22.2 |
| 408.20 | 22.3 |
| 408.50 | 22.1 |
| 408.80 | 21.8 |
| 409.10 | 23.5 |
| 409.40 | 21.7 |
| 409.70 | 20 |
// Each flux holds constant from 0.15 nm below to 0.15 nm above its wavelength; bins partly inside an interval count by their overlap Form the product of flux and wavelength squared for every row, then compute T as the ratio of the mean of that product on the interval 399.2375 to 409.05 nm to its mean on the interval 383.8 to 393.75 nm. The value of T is 1.8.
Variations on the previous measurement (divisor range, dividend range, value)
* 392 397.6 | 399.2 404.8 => 1.83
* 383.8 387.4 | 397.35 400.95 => 1.70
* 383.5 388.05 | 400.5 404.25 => 1.99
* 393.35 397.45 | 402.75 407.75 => 1.82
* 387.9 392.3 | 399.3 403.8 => 1.54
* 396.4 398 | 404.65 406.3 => 1.76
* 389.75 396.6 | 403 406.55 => 1.66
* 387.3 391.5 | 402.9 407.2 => 1.56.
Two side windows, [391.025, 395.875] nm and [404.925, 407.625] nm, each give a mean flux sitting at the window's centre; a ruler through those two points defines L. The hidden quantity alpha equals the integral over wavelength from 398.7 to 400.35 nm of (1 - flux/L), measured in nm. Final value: -0.34 nm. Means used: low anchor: 12.9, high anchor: 20.9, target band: 20.1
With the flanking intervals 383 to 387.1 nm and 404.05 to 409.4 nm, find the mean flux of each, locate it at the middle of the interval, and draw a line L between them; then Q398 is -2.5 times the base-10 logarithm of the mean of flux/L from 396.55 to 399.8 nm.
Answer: 0.08 mag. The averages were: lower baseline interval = 11.1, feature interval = 16.1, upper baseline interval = 21.2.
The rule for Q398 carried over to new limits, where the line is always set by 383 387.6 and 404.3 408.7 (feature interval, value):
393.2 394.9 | 0.40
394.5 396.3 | 0.10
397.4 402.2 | -0.10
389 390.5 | -0.12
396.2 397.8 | 0.41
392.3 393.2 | 0.33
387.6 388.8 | -0.04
